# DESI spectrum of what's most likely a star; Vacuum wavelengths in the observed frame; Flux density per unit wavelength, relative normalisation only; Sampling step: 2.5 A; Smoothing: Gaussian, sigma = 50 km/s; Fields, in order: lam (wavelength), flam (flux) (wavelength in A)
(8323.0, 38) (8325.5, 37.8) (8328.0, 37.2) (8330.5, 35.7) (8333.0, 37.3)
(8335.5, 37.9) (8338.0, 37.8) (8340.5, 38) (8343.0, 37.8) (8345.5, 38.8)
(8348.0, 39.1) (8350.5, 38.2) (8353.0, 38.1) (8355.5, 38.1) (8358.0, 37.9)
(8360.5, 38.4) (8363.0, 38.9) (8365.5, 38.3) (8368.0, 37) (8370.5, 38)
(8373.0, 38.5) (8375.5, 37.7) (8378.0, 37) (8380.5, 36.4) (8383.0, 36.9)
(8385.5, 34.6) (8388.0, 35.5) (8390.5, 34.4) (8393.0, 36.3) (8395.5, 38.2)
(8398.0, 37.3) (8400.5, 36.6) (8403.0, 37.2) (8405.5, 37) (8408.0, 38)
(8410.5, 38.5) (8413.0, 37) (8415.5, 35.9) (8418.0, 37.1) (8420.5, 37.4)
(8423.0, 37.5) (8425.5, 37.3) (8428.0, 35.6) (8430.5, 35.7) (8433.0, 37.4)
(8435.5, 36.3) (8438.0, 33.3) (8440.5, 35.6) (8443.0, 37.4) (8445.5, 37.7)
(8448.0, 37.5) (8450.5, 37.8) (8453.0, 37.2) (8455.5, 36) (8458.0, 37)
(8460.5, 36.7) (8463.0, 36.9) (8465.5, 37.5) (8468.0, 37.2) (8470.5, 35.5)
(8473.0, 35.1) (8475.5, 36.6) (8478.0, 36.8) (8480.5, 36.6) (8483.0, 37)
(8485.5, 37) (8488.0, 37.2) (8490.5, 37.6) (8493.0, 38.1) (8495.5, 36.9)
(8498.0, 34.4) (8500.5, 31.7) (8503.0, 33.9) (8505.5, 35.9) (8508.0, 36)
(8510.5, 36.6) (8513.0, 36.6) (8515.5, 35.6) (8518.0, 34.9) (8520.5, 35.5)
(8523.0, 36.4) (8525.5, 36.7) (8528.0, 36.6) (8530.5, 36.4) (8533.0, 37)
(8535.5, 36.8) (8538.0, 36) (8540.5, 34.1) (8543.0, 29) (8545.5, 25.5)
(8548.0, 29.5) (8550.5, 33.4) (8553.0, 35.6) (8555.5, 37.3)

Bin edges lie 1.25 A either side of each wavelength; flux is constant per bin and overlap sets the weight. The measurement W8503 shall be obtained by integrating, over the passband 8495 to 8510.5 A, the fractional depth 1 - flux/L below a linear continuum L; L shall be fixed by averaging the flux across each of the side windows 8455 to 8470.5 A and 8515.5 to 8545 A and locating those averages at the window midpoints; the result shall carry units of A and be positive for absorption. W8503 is 0.4 A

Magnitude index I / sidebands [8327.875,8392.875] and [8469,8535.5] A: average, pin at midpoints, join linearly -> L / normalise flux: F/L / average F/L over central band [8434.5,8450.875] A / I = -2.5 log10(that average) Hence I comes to 0.01 mag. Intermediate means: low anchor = 37.4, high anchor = 36.1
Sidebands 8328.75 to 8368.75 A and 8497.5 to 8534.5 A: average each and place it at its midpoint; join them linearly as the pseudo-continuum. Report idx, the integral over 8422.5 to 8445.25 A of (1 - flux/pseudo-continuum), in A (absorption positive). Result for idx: 0.33 A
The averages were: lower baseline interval 38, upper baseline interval 35.6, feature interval 36.3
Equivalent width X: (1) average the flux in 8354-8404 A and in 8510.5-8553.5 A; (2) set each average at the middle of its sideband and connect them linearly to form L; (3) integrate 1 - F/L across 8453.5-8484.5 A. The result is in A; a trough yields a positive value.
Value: -0.9 A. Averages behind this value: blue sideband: 37.2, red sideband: 34.5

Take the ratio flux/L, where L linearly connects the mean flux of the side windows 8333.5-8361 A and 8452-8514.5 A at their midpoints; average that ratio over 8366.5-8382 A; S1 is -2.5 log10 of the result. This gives 0.01 mag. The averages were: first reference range 38.2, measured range 37.4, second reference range 36.3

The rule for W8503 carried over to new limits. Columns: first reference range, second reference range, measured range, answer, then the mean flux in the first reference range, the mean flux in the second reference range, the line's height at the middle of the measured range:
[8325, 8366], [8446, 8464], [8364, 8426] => 0.9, 38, 37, 37.5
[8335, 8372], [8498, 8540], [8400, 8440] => 0.5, 38.2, 35.7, 37.2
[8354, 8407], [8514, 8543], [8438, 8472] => -0.3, 37.2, 35.7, 36.4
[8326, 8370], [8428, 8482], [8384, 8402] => 0.6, 37.9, 36.5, 37.3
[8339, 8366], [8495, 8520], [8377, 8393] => 0.8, 38.3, 35.2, 37.7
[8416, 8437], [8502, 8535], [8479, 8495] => -0.4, 36.7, 36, 36.3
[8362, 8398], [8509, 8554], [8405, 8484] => -1.8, 37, 34.6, 36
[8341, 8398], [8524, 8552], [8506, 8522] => -0.7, 37.5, 33.8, 34.3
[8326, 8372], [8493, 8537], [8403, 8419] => 0.0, 37.9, 35.8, 37.1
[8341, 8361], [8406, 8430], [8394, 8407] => 0.1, 38.3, 37.1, 37.4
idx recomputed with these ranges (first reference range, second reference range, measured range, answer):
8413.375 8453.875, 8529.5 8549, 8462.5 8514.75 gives -2.2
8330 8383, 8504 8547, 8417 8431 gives 0.0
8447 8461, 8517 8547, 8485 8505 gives 0.0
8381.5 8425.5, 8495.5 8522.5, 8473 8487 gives -0.4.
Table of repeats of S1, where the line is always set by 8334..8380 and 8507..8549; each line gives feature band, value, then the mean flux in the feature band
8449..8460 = -0.026 mag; 37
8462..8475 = -0.018 mag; 36.4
